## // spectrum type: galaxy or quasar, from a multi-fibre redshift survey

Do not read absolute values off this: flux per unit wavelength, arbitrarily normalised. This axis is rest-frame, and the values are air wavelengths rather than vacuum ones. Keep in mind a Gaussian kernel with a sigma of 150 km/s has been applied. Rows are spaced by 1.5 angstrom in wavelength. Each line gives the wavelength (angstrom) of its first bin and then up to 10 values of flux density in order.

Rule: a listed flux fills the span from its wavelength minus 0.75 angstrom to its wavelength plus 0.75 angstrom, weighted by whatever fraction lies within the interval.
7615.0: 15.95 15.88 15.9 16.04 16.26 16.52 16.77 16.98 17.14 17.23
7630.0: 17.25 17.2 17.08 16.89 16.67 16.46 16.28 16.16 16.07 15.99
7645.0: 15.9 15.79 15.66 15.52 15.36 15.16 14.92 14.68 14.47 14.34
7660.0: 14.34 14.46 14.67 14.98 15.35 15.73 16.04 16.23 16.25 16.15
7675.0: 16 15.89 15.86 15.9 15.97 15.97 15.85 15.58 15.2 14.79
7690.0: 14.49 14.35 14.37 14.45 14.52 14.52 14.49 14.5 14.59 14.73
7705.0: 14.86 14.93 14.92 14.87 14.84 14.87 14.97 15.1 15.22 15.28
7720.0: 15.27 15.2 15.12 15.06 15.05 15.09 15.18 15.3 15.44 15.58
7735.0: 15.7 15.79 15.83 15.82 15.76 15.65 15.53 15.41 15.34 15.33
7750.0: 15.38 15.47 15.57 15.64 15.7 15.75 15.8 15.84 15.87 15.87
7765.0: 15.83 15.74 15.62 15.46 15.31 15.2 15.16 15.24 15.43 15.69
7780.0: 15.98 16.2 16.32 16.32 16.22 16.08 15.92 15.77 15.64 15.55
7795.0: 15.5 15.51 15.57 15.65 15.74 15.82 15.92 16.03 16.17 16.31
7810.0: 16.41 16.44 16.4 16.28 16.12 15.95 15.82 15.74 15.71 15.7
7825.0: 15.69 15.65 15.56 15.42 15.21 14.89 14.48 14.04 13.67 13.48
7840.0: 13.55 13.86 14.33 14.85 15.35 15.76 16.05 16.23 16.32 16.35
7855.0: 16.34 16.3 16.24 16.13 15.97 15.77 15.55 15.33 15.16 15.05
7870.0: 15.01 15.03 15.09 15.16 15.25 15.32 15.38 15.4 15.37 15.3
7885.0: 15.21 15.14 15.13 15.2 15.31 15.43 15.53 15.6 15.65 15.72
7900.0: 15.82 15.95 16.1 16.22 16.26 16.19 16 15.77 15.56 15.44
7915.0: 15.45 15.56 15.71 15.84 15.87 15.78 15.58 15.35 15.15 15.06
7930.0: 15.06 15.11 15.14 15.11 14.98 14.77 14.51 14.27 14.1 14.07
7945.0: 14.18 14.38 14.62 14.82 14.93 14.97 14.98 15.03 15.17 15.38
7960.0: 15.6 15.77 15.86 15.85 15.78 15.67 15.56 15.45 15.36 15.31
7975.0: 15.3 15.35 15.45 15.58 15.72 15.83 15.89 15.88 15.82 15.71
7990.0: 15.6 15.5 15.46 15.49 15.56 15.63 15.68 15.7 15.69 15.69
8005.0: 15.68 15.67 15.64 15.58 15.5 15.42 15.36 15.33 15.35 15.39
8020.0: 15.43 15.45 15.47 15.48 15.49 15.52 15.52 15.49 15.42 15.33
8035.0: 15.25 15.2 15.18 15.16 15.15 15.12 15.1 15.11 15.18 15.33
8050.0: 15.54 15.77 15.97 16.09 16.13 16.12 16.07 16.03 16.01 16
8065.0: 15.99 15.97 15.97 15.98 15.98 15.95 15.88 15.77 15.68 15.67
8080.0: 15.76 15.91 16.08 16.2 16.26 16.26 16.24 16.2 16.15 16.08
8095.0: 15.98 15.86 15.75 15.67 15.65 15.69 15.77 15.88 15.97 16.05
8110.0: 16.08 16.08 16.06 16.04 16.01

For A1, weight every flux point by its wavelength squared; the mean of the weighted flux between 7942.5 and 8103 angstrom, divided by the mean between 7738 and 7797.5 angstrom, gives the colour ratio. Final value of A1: 1.06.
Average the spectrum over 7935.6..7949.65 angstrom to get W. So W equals 14.4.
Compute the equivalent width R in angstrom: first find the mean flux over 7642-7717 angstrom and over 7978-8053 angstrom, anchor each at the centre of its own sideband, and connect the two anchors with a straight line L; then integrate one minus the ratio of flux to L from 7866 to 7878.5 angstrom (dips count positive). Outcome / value 0.2 angstrom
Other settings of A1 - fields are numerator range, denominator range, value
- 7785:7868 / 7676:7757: 1.05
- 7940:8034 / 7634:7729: 1.09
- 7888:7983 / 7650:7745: 1.07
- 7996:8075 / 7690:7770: 1.11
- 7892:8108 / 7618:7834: 1.07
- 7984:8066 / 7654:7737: 1.12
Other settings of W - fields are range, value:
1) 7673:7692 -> 15.5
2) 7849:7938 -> 15.6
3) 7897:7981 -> 15.3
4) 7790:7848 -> 15.4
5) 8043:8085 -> 15.8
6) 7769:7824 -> 15.8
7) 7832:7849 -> 14.5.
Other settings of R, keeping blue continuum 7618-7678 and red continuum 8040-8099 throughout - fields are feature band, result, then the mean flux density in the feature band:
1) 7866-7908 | 1.1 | 15.5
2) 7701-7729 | 1.6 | 15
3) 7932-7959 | 1.9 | 14.7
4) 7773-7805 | 0.3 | 15.8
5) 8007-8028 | 0.5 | 15.5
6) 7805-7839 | 0.7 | 15.5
